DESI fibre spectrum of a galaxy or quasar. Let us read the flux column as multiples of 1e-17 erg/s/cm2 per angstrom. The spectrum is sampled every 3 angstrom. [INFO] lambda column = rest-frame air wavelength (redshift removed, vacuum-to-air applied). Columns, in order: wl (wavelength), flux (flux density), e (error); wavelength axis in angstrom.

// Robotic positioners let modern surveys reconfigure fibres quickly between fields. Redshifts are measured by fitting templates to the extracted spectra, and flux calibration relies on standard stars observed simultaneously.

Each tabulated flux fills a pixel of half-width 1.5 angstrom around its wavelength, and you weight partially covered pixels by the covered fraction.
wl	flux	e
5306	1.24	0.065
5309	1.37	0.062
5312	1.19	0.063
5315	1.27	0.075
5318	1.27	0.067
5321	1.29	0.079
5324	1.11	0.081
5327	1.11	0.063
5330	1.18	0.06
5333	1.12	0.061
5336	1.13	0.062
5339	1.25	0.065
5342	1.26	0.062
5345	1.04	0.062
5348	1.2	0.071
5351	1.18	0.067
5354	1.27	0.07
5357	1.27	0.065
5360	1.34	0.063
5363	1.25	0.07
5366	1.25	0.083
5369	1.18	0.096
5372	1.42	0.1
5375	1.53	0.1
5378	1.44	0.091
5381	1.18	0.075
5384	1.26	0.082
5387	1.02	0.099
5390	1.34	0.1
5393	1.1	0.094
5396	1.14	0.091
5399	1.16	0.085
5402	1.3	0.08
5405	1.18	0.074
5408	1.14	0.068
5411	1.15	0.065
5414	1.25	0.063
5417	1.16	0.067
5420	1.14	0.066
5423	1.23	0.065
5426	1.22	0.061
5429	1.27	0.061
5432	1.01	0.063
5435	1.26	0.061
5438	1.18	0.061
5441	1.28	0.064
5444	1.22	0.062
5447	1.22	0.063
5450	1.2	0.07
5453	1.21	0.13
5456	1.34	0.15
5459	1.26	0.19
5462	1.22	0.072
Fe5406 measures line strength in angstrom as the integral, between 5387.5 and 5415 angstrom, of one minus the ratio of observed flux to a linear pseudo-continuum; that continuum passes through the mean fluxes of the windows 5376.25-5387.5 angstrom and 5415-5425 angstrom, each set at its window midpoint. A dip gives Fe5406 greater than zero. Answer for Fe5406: 0.6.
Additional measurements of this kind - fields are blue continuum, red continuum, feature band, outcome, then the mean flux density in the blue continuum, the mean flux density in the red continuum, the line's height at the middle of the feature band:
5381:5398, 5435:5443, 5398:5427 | 0.20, 1.17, 1.24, 1.2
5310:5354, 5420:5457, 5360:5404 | -2.01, 1.19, 1.22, 1.2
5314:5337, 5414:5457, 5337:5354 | -0.04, 1.18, 1.21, 1.19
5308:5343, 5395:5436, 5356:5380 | -2.70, 1.21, 1.19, 1.2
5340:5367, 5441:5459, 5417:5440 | 0.98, 1.23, 1.24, 1.24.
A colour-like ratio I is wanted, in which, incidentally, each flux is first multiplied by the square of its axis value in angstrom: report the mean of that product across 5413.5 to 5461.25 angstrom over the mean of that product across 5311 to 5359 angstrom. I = 1.05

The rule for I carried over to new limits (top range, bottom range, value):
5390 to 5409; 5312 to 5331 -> 1.01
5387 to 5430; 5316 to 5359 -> 1.02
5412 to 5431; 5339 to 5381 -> 0.97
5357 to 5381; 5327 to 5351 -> 1.15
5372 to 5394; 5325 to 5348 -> 1.13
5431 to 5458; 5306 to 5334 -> 1.05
